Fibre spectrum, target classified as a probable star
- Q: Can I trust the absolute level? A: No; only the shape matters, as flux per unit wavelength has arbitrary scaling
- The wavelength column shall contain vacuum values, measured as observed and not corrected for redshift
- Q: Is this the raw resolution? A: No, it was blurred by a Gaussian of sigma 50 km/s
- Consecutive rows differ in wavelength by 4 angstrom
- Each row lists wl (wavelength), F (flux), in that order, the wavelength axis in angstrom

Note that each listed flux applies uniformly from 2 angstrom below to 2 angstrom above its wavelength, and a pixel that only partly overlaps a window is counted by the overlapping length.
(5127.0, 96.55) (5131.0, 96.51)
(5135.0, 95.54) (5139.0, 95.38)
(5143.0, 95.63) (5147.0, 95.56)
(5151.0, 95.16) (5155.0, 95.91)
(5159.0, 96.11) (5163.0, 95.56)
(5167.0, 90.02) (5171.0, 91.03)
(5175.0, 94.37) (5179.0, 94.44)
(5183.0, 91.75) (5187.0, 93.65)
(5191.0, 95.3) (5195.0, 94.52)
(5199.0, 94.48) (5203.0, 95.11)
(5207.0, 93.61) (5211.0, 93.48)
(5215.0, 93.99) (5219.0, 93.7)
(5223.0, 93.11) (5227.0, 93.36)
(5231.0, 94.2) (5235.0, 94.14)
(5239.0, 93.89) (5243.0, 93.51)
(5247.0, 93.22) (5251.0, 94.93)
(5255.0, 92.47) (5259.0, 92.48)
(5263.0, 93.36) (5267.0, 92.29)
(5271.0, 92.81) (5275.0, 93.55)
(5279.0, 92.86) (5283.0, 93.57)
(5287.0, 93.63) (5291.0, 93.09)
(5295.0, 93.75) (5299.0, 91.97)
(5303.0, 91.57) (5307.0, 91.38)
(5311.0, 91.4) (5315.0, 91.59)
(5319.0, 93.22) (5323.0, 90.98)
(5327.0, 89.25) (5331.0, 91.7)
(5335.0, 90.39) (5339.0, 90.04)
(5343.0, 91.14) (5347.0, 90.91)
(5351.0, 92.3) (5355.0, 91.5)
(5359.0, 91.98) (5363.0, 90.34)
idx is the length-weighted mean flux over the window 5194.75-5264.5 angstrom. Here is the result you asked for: 93.7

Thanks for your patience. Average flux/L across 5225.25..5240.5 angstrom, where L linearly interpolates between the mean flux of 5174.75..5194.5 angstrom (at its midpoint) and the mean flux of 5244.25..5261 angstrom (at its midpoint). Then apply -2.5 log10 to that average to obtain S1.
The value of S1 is -0.005 mag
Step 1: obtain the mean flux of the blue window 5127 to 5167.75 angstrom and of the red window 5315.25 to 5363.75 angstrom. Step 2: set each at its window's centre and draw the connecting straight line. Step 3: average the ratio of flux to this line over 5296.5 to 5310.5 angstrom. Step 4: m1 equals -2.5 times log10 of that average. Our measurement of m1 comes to 0.003 mag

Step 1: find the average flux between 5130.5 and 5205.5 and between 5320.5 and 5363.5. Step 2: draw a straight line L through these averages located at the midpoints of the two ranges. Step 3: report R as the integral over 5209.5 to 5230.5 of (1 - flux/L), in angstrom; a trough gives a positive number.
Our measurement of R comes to 0.0 angstrom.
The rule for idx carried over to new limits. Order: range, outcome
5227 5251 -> 93.9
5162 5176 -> 92.4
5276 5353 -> 91.9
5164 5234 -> 93.6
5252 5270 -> 92.8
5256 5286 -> 93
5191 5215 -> 94.3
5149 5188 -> 93.8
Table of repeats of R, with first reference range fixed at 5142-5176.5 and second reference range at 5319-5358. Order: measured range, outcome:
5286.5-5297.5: -0.2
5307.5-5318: 0.0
